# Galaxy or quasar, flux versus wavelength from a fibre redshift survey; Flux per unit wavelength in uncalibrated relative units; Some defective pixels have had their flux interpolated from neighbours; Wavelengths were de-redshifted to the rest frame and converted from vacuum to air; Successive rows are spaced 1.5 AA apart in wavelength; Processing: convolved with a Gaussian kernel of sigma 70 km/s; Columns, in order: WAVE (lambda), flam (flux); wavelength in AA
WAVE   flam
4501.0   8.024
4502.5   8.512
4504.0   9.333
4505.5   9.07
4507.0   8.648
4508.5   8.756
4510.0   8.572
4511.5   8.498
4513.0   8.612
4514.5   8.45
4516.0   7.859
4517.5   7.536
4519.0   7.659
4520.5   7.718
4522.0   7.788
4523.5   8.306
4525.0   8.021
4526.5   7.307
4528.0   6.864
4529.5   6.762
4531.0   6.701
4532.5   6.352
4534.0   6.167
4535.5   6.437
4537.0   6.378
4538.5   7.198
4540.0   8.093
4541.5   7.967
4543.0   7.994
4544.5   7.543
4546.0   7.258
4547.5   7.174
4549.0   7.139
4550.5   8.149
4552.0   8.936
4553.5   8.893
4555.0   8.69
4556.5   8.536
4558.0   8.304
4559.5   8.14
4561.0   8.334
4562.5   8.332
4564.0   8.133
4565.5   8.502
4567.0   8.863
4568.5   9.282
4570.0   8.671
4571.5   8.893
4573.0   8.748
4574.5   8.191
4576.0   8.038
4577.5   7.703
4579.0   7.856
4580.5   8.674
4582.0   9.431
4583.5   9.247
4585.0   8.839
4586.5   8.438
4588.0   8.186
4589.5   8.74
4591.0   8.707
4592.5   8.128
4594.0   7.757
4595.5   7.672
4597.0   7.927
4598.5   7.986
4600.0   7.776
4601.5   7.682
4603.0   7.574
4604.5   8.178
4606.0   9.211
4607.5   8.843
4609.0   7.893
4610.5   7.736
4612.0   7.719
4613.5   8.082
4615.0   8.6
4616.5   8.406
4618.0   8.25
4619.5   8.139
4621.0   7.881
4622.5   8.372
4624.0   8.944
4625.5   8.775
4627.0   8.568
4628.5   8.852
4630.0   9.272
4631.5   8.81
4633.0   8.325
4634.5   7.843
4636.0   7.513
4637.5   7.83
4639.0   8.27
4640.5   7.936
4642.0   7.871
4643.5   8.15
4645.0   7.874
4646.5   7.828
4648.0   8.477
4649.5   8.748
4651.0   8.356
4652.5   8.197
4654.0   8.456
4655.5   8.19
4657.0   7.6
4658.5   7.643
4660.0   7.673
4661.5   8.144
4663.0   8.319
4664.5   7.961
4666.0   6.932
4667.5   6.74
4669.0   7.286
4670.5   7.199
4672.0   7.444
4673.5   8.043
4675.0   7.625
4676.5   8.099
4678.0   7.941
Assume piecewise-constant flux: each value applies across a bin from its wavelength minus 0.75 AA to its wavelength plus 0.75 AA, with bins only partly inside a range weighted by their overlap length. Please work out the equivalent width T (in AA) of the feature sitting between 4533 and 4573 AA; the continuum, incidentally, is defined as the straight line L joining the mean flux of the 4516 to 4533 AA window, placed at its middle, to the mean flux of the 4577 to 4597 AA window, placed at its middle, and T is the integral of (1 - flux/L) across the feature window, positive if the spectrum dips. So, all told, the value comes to -0.68 AA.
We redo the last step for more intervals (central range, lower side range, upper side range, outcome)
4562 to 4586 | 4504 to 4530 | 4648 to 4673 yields -1.84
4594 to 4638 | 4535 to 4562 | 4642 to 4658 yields -0.88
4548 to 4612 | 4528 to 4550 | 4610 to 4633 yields -4.99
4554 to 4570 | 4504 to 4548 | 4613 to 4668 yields -1.42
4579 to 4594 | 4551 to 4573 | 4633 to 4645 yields -0.40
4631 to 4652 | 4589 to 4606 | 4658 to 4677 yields -0.93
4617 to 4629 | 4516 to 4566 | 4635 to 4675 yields -1.00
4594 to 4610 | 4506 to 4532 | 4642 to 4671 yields -0.34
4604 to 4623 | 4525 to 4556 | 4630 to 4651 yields -0.69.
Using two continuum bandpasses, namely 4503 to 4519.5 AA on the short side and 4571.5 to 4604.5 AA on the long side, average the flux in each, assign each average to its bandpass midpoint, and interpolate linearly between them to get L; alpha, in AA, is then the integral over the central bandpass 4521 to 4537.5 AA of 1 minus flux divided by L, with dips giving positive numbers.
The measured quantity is 2.7 AA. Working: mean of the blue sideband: 8.47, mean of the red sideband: 8.27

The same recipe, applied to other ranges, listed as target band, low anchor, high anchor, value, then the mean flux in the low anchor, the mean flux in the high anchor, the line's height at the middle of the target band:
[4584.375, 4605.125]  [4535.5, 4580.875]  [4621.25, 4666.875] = 0.10 AA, 8.12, 8.18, 8.15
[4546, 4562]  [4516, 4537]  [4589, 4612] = -1.38 AA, 7.2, 8.1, 7.53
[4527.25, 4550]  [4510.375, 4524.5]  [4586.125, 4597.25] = 2.87 AA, 8.06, 8.2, 8.1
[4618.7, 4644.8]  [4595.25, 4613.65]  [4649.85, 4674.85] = -1.31 AA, 8.03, 7.77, 7.91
